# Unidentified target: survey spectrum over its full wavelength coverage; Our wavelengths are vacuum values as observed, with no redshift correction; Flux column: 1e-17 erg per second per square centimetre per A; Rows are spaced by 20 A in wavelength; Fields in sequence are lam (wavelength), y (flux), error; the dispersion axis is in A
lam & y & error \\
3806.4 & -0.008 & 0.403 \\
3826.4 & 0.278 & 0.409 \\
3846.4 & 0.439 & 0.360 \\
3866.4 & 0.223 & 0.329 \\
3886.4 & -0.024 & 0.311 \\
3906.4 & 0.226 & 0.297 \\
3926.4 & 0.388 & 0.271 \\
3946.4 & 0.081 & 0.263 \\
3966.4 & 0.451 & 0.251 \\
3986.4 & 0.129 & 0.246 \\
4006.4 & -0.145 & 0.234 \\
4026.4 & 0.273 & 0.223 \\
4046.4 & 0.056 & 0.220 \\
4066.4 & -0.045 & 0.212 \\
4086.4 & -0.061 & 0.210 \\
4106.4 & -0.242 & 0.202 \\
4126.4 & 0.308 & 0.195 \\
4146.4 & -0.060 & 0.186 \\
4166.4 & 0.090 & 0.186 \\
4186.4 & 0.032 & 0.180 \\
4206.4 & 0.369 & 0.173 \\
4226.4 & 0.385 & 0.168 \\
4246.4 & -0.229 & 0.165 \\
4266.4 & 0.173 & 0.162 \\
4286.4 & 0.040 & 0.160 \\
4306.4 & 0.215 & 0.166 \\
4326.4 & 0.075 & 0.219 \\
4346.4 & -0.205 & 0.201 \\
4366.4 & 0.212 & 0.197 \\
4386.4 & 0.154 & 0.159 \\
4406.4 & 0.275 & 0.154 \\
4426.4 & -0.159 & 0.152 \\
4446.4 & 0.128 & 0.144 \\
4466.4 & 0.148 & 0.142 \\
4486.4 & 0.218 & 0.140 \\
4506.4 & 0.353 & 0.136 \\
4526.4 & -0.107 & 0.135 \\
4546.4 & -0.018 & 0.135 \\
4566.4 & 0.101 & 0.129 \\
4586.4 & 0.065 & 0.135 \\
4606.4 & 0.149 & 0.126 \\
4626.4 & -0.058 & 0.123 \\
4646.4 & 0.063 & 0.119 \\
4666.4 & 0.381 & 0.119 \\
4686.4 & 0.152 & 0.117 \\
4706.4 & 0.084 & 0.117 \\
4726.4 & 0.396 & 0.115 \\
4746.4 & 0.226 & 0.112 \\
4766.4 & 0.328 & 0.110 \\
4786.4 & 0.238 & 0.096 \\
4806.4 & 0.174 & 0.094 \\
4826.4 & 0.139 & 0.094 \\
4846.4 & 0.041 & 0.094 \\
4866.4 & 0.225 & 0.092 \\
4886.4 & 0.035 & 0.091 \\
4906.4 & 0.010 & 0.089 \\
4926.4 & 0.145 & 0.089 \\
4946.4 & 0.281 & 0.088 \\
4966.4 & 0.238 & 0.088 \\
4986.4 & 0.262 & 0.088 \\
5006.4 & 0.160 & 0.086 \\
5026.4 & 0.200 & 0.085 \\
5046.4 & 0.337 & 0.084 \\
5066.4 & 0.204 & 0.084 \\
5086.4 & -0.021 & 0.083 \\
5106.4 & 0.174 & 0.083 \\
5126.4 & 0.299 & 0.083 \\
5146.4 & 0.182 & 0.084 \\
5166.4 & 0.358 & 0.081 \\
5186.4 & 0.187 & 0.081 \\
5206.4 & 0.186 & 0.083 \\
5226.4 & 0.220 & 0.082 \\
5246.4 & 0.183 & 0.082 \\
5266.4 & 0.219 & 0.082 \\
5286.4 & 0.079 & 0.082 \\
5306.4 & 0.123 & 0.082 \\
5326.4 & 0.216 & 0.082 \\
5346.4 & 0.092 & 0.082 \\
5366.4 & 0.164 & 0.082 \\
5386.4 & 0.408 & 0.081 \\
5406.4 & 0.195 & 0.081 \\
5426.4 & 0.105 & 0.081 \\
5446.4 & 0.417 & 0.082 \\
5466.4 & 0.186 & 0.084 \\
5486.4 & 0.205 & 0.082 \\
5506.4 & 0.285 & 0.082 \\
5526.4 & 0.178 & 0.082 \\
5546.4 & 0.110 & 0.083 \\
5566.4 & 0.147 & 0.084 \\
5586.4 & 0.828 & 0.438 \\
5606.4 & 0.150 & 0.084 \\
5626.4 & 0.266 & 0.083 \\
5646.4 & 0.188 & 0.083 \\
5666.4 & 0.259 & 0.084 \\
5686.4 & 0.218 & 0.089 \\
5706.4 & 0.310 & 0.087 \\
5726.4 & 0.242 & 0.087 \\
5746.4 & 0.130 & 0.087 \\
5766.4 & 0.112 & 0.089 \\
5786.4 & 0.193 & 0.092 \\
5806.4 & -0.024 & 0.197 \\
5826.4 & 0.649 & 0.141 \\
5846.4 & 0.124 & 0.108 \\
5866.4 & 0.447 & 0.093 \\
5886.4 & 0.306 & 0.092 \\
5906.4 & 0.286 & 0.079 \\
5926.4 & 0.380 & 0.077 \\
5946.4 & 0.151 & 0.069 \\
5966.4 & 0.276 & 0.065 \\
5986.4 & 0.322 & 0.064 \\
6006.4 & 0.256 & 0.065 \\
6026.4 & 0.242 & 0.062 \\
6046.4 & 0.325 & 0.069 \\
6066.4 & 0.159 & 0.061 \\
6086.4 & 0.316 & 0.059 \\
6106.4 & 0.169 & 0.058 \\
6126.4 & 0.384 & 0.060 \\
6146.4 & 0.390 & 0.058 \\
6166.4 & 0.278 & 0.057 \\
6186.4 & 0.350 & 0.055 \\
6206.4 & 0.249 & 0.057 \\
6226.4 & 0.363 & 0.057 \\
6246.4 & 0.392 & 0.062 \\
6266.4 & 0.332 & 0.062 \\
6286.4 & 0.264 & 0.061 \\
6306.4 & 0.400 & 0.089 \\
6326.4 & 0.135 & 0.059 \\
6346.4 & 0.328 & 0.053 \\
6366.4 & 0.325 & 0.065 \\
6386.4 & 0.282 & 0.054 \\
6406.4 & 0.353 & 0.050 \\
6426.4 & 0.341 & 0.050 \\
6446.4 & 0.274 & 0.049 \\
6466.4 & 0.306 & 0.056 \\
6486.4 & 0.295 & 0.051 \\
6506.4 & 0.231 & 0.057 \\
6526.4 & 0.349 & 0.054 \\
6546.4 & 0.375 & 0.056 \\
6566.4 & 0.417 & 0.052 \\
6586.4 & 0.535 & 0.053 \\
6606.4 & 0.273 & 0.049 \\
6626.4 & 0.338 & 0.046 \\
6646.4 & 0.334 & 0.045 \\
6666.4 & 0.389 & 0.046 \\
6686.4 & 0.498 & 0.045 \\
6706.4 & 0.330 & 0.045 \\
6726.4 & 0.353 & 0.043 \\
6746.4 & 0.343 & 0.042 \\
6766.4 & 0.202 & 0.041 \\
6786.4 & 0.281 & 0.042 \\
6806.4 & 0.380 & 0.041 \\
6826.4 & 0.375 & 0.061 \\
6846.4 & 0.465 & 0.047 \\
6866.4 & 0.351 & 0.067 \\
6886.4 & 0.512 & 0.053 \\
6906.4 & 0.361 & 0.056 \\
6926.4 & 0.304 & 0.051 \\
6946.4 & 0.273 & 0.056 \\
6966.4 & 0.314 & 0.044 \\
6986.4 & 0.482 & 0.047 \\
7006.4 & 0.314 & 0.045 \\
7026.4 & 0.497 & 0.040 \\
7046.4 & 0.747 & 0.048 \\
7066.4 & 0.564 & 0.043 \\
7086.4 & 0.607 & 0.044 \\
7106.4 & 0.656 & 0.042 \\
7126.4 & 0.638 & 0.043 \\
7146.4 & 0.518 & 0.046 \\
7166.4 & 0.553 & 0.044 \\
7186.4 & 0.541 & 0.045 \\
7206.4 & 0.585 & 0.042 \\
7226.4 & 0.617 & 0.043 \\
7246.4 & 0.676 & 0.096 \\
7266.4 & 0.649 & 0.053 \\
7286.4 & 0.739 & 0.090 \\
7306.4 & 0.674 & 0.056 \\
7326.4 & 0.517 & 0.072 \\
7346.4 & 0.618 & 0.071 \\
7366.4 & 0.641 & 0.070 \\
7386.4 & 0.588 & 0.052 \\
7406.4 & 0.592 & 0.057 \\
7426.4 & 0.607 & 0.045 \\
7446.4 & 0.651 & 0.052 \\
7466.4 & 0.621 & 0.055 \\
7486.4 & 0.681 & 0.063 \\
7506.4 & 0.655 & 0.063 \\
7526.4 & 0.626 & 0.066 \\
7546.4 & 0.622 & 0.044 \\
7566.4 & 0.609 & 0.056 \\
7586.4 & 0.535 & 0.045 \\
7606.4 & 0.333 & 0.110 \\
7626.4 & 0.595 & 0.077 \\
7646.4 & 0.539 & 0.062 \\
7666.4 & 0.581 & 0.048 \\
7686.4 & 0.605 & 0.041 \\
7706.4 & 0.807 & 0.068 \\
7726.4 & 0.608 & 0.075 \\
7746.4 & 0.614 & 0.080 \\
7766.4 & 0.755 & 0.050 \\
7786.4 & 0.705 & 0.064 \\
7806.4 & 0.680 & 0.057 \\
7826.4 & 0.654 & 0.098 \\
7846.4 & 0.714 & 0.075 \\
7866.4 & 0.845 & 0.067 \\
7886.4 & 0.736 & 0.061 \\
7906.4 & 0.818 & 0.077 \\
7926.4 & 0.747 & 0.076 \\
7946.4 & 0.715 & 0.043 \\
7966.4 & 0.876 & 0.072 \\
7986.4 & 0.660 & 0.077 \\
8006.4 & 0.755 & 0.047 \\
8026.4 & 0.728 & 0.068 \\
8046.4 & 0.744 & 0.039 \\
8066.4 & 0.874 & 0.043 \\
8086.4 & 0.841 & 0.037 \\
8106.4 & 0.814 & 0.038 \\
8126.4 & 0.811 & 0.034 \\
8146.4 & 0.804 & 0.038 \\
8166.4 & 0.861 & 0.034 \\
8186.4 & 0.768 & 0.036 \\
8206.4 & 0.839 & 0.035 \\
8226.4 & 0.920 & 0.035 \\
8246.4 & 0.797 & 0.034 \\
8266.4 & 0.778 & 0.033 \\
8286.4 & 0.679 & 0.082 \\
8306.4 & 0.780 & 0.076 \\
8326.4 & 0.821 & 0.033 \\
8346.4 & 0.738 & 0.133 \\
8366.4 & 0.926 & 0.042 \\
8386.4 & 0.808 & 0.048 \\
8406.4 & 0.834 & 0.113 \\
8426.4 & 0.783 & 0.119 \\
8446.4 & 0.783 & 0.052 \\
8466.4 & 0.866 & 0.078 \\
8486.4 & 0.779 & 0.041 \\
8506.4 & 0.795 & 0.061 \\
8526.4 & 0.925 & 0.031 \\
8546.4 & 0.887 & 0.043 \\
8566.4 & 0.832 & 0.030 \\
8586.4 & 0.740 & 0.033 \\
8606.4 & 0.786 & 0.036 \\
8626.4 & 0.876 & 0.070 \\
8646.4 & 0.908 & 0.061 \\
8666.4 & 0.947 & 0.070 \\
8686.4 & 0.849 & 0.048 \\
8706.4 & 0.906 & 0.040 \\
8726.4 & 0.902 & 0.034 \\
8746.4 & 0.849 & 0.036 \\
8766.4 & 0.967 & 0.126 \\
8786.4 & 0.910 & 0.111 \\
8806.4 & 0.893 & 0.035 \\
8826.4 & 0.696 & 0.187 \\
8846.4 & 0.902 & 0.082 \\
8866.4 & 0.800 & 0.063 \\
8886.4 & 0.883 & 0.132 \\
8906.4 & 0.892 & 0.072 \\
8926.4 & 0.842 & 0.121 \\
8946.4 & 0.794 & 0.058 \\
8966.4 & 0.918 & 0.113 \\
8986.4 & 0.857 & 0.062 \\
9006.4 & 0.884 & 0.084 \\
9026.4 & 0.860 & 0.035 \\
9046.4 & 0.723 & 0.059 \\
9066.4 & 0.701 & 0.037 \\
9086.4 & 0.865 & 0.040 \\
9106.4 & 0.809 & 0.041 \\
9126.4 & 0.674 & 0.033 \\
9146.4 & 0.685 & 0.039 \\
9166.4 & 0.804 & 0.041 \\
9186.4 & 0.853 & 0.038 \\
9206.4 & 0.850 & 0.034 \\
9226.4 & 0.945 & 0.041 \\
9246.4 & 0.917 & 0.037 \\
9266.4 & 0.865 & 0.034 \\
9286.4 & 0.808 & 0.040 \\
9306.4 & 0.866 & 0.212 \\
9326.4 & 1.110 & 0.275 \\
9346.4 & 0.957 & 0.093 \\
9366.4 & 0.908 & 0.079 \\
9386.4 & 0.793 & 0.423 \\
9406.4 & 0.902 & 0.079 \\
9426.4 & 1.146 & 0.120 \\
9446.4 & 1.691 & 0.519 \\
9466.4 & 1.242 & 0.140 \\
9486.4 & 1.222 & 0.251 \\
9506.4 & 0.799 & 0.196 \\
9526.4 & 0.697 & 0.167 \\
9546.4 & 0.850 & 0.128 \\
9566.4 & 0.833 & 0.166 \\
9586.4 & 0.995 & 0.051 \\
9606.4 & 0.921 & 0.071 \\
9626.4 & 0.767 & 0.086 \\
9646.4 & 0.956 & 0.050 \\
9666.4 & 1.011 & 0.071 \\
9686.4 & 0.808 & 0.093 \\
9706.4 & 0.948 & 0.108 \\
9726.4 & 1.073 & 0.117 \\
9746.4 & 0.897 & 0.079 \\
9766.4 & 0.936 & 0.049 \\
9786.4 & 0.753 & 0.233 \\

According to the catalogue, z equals 0.765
